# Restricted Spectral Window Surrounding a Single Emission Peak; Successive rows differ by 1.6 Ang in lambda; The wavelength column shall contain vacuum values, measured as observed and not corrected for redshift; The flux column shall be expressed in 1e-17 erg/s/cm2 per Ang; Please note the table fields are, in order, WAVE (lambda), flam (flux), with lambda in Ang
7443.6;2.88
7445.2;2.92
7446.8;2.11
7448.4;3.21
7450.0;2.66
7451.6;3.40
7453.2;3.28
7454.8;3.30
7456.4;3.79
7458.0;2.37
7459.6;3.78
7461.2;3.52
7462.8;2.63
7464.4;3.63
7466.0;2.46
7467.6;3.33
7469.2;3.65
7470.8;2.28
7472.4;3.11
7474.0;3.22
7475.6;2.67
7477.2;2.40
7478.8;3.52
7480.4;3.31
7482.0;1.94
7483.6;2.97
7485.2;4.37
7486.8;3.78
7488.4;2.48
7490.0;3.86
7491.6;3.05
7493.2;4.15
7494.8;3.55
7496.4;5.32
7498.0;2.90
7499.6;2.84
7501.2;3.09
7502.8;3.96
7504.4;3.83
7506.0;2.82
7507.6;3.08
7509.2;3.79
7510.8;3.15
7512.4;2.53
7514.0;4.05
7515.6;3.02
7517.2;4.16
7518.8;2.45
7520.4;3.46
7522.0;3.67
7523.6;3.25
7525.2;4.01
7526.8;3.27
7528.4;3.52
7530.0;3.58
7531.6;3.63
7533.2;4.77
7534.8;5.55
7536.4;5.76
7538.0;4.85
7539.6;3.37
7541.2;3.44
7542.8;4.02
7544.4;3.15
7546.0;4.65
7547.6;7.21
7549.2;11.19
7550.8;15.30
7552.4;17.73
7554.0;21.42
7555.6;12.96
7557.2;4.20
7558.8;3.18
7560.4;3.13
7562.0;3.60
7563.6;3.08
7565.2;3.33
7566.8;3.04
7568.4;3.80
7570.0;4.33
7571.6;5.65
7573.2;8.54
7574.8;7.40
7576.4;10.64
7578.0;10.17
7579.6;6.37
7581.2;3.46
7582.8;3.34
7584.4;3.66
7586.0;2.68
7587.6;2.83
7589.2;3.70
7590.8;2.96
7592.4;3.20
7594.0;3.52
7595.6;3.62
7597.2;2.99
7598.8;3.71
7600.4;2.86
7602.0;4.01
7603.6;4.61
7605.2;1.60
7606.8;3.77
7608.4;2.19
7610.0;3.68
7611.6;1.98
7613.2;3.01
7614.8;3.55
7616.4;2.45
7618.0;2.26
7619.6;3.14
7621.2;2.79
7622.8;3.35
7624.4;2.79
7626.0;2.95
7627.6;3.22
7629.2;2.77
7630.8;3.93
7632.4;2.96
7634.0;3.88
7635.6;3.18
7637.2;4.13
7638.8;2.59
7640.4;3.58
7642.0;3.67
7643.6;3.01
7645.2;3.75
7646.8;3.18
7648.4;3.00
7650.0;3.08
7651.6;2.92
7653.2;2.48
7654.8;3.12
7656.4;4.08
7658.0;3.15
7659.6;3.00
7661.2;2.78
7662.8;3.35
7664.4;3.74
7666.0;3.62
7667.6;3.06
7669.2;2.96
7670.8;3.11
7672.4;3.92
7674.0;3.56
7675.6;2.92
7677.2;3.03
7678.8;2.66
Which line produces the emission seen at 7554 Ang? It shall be H-alpha 6563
